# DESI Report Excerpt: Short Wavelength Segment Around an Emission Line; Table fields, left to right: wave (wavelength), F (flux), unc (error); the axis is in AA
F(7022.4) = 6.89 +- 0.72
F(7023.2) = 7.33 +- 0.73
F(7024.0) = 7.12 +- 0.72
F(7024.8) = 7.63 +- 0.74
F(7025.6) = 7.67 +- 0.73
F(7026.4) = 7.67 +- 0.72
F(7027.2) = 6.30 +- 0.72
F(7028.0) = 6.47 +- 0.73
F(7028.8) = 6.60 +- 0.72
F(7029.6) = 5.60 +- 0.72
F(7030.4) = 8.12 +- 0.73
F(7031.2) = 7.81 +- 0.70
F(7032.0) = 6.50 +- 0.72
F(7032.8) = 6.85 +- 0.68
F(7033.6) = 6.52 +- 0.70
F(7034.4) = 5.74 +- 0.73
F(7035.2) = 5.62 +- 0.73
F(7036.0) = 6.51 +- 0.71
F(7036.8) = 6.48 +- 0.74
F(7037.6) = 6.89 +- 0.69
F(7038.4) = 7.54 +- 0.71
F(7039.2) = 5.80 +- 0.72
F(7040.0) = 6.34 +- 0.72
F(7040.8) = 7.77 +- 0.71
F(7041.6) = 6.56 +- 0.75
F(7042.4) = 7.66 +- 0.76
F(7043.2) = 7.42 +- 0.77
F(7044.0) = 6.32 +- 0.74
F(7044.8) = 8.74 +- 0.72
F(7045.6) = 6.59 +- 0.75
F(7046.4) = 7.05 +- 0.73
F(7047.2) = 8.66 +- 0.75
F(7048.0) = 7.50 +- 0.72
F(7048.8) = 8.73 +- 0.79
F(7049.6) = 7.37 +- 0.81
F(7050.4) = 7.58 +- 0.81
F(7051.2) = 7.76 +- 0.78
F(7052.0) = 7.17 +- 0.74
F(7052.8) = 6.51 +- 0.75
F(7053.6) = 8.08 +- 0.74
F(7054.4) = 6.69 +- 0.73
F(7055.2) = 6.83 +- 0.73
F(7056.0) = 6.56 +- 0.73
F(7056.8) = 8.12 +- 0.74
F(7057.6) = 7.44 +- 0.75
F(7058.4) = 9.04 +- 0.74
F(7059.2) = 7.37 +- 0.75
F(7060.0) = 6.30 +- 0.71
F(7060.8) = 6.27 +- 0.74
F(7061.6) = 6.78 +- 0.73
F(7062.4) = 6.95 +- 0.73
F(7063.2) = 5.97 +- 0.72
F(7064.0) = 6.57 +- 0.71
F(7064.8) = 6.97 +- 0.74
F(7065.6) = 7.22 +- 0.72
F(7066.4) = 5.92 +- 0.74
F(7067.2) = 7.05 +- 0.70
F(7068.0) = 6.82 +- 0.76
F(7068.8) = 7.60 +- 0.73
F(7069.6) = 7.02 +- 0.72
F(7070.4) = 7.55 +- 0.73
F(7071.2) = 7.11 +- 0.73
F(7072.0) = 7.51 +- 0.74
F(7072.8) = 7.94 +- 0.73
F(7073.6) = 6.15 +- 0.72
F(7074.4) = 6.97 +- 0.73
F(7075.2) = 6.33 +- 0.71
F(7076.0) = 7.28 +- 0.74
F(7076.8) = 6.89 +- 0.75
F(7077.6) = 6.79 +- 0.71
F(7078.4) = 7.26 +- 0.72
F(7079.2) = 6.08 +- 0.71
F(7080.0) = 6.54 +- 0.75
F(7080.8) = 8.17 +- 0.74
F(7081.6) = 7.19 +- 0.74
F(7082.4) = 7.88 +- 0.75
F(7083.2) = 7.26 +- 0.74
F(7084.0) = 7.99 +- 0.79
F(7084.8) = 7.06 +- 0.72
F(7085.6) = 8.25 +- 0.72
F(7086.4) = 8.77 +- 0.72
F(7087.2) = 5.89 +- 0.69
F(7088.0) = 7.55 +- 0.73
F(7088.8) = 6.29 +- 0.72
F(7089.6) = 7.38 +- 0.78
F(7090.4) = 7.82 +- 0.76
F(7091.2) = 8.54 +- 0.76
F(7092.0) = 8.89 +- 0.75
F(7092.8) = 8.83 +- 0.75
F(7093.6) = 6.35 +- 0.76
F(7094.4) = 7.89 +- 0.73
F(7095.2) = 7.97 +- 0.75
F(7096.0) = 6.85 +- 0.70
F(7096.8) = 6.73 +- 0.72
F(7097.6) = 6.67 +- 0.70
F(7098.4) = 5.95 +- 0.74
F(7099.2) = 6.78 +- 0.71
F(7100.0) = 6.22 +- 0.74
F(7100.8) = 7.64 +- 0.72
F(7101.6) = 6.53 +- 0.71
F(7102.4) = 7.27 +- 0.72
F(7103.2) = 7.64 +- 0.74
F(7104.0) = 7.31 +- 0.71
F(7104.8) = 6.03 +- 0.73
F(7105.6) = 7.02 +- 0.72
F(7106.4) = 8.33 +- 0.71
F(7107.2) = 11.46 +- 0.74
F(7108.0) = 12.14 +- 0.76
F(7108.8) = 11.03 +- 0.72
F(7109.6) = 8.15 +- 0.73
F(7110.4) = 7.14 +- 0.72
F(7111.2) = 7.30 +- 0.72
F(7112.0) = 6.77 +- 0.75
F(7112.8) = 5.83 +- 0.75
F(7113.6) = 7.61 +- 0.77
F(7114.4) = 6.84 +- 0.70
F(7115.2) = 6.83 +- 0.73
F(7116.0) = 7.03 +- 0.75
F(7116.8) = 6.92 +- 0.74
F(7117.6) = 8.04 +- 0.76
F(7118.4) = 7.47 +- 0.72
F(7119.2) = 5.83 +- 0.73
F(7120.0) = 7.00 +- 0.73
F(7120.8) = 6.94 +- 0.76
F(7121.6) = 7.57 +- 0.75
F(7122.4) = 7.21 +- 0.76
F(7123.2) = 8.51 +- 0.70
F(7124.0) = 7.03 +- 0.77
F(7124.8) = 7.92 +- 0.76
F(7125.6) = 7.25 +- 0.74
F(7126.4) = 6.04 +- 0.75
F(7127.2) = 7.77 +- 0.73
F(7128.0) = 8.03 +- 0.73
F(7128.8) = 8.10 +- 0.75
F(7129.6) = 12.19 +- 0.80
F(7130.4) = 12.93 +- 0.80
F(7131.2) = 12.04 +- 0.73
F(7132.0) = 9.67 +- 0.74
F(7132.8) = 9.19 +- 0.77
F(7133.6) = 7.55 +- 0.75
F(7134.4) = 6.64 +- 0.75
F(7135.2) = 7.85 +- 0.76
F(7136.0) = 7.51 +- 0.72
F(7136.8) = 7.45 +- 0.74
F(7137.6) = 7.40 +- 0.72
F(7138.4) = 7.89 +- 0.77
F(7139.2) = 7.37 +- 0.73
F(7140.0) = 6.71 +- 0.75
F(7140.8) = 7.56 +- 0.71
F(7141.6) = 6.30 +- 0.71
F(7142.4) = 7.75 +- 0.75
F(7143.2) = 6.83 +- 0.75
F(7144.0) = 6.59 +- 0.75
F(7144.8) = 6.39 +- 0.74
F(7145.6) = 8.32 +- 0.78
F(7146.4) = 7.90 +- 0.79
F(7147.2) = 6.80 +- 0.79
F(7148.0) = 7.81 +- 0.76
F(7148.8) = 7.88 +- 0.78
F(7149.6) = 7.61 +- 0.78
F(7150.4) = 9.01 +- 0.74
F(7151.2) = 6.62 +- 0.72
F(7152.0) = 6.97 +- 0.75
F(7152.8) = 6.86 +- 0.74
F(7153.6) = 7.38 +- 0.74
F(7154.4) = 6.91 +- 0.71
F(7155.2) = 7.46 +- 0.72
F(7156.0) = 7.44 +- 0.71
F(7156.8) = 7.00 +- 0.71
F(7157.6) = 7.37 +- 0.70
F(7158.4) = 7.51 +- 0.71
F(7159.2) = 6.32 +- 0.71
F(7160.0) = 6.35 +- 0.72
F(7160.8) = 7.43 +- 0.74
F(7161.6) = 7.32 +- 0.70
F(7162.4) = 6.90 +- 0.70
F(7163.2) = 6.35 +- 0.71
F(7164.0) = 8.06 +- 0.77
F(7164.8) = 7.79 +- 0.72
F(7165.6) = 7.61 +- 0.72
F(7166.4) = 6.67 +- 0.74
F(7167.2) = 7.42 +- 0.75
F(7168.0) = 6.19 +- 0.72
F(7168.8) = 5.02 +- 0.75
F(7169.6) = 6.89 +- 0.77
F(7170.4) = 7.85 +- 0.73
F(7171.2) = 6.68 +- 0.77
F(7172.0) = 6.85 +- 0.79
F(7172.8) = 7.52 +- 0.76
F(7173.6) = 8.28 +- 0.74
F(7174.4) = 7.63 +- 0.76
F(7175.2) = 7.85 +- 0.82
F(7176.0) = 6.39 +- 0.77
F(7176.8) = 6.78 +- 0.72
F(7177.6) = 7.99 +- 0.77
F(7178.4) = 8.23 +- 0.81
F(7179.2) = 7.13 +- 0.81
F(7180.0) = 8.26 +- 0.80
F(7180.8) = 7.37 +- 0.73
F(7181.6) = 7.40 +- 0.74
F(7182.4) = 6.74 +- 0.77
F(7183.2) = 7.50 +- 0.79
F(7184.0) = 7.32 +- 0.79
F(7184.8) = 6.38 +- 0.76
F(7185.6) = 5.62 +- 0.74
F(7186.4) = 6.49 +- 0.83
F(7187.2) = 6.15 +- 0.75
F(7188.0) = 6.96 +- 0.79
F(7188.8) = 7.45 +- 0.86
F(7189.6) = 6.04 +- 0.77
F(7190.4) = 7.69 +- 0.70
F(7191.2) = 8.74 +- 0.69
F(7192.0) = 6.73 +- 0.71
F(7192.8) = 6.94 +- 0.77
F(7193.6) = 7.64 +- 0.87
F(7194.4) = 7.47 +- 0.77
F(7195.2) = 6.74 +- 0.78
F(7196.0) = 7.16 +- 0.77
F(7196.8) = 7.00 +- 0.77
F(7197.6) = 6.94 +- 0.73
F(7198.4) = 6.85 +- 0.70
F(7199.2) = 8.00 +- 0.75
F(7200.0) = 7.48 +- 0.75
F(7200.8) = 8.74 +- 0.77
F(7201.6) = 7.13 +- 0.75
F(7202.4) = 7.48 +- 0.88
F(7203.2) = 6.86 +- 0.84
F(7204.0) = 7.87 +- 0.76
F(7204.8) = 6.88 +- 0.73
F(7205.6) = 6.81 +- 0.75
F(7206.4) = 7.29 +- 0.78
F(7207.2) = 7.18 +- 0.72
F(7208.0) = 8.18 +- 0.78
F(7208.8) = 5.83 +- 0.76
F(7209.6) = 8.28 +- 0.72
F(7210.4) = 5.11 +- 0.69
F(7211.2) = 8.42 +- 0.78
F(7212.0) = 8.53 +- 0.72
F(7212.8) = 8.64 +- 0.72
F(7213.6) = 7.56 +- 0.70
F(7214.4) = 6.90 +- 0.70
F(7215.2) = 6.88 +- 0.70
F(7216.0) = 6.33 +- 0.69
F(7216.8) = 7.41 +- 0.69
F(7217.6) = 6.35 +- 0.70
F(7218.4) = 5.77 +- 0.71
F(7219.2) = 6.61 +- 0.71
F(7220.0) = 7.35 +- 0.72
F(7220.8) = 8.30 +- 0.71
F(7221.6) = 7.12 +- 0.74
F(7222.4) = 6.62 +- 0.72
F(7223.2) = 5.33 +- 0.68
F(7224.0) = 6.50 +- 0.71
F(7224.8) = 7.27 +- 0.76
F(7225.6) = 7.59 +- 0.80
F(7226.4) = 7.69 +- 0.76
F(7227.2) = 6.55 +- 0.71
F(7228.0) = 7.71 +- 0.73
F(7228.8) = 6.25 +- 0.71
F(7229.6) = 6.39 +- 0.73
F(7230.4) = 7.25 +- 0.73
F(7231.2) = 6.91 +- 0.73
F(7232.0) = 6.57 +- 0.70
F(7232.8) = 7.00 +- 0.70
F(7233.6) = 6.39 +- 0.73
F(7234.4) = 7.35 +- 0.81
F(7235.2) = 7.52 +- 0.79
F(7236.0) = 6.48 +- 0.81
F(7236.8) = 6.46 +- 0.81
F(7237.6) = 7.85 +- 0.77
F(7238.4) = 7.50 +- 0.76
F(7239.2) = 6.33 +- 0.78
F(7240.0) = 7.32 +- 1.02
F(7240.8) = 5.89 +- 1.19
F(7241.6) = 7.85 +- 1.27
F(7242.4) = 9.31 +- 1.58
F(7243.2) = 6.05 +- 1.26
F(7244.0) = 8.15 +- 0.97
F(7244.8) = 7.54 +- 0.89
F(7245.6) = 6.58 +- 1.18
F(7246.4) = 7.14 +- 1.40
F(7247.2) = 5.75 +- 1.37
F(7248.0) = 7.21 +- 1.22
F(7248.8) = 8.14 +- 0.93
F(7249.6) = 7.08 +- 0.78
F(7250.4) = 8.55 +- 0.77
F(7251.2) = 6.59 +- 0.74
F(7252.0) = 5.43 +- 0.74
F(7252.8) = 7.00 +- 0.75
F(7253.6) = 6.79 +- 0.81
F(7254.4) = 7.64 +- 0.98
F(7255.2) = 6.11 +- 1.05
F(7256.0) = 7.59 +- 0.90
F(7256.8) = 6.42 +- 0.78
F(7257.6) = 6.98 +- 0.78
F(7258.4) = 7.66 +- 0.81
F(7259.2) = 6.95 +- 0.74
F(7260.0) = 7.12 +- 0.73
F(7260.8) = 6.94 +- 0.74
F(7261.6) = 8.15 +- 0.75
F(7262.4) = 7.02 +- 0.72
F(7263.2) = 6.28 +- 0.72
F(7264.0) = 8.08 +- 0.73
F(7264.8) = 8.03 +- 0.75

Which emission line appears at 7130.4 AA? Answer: [N II]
